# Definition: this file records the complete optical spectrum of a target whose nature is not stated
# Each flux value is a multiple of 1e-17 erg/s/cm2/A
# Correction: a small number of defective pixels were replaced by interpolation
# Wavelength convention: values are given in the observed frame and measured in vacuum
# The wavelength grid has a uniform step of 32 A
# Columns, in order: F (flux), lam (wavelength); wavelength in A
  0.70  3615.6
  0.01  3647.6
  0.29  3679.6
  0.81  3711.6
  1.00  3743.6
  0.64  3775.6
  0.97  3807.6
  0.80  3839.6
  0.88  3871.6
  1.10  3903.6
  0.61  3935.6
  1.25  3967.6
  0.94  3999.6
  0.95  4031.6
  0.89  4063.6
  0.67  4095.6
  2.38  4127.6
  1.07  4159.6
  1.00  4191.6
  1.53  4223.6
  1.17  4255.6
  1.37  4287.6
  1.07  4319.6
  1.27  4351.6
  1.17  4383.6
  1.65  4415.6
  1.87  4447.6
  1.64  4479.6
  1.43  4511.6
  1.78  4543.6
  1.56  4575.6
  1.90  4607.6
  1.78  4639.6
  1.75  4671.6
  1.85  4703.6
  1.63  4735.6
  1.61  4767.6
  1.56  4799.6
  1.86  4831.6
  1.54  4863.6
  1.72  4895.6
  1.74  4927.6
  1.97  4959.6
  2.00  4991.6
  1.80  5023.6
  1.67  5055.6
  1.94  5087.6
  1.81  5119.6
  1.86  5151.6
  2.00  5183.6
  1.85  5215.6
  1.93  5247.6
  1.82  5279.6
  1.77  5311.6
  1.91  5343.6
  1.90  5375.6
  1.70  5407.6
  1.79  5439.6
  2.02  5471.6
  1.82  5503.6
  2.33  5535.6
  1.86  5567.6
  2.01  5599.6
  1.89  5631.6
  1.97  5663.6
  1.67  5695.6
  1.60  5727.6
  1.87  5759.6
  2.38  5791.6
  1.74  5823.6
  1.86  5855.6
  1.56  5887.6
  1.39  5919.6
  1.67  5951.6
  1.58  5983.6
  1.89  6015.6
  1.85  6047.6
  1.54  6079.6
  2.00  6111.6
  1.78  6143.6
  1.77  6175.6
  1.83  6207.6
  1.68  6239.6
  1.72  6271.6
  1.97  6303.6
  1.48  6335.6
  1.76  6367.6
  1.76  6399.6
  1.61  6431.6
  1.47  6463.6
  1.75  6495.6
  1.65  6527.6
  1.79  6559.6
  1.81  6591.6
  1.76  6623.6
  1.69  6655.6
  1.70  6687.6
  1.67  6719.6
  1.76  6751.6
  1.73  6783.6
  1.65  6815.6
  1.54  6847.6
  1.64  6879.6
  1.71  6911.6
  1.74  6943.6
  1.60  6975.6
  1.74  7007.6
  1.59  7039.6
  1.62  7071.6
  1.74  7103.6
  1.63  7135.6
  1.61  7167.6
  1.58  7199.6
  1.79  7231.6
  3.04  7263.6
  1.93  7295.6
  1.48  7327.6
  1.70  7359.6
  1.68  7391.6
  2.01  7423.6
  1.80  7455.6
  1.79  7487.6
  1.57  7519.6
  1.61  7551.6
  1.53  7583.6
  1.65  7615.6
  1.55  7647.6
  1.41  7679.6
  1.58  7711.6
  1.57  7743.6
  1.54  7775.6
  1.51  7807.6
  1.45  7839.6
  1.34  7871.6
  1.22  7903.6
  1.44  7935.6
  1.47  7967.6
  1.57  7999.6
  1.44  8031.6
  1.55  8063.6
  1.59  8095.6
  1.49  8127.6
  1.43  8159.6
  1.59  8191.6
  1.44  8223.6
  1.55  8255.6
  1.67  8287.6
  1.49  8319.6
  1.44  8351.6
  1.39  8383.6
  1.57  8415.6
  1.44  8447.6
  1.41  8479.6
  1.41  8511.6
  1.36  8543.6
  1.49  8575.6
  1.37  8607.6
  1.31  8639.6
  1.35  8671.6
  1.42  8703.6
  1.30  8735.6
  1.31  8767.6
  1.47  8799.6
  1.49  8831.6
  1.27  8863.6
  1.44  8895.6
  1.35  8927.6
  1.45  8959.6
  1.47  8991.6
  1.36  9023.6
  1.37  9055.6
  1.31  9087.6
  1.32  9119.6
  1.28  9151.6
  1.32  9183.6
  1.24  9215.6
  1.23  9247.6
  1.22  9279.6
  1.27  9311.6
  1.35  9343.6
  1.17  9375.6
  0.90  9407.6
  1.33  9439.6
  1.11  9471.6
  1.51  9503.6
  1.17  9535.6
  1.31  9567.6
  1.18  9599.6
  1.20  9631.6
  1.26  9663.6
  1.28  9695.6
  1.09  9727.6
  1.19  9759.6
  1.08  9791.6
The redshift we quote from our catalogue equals 0.11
